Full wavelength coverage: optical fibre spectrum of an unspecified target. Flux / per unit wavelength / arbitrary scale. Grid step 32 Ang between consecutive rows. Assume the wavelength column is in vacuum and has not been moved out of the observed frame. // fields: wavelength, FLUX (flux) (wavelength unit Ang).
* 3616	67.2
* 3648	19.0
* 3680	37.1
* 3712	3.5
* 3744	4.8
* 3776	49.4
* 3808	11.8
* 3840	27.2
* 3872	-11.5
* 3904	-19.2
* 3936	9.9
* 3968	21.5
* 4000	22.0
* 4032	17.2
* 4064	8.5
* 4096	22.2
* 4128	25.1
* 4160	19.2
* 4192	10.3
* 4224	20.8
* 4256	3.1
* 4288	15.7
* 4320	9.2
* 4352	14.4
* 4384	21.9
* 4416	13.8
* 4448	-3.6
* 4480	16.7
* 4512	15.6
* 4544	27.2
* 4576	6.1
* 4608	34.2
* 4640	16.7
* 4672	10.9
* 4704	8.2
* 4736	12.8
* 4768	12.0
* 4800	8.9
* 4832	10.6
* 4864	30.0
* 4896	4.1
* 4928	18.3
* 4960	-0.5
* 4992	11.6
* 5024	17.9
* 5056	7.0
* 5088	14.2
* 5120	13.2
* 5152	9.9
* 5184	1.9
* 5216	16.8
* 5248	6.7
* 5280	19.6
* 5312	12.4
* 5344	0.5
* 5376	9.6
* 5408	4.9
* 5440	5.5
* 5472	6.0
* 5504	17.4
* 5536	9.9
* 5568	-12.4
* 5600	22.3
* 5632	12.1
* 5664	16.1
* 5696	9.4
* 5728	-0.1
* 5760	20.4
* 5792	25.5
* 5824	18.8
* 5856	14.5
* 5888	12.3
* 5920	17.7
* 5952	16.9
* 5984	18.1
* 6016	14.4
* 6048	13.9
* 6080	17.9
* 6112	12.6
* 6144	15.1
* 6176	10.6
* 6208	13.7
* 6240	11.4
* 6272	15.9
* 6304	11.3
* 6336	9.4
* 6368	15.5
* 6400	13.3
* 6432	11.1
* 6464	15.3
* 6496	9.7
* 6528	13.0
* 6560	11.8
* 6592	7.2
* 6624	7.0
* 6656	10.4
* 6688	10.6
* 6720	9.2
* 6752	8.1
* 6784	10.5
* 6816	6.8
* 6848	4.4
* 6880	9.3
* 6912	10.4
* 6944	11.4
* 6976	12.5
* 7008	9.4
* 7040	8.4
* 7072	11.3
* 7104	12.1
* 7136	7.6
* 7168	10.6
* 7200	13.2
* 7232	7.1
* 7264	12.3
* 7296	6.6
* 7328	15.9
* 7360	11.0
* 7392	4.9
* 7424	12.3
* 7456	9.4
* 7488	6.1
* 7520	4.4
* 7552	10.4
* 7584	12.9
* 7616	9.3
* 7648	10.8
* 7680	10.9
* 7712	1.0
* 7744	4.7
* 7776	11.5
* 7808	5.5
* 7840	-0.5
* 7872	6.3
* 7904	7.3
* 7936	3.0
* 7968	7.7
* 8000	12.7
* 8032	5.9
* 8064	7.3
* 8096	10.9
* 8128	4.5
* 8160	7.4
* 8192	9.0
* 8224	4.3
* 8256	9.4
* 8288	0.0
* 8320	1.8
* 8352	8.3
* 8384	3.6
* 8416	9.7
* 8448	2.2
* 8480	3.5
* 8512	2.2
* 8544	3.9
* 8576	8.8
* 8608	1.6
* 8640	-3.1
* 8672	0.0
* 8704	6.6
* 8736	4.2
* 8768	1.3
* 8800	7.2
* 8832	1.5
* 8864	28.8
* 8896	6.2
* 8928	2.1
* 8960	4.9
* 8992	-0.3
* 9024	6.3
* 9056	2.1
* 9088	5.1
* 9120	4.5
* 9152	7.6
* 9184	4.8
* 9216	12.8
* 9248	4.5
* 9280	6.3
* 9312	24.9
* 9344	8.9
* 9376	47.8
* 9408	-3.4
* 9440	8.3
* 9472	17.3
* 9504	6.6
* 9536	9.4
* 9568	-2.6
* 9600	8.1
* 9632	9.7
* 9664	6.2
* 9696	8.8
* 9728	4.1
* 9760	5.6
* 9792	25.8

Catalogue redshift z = 1.380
